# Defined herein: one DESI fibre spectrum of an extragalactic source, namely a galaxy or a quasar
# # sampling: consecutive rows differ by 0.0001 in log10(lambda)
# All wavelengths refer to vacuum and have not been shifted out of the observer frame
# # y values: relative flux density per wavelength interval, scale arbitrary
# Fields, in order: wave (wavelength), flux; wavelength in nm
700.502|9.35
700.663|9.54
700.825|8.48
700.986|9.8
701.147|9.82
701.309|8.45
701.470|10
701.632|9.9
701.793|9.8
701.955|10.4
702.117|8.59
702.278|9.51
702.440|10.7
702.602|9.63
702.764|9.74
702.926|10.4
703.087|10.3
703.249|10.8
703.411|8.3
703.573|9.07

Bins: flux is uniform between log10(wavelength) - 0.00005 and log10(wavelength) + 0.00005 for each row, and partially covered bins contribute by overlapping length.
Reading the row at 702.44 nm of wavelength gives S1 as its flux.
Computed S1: 10.7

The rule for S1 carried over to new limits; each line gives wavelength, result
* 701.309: 8.45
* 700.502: 9.35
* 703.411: 8.3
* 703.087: 10.3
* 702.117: 8.59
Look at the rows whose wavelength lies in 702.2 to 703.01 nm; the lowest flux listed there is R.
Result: 9.51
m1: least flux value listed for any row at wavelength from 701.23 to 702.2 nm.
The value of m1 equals 8.45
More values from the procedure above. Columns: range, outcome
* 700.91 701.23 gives 9.8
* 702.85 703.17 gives 10.3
